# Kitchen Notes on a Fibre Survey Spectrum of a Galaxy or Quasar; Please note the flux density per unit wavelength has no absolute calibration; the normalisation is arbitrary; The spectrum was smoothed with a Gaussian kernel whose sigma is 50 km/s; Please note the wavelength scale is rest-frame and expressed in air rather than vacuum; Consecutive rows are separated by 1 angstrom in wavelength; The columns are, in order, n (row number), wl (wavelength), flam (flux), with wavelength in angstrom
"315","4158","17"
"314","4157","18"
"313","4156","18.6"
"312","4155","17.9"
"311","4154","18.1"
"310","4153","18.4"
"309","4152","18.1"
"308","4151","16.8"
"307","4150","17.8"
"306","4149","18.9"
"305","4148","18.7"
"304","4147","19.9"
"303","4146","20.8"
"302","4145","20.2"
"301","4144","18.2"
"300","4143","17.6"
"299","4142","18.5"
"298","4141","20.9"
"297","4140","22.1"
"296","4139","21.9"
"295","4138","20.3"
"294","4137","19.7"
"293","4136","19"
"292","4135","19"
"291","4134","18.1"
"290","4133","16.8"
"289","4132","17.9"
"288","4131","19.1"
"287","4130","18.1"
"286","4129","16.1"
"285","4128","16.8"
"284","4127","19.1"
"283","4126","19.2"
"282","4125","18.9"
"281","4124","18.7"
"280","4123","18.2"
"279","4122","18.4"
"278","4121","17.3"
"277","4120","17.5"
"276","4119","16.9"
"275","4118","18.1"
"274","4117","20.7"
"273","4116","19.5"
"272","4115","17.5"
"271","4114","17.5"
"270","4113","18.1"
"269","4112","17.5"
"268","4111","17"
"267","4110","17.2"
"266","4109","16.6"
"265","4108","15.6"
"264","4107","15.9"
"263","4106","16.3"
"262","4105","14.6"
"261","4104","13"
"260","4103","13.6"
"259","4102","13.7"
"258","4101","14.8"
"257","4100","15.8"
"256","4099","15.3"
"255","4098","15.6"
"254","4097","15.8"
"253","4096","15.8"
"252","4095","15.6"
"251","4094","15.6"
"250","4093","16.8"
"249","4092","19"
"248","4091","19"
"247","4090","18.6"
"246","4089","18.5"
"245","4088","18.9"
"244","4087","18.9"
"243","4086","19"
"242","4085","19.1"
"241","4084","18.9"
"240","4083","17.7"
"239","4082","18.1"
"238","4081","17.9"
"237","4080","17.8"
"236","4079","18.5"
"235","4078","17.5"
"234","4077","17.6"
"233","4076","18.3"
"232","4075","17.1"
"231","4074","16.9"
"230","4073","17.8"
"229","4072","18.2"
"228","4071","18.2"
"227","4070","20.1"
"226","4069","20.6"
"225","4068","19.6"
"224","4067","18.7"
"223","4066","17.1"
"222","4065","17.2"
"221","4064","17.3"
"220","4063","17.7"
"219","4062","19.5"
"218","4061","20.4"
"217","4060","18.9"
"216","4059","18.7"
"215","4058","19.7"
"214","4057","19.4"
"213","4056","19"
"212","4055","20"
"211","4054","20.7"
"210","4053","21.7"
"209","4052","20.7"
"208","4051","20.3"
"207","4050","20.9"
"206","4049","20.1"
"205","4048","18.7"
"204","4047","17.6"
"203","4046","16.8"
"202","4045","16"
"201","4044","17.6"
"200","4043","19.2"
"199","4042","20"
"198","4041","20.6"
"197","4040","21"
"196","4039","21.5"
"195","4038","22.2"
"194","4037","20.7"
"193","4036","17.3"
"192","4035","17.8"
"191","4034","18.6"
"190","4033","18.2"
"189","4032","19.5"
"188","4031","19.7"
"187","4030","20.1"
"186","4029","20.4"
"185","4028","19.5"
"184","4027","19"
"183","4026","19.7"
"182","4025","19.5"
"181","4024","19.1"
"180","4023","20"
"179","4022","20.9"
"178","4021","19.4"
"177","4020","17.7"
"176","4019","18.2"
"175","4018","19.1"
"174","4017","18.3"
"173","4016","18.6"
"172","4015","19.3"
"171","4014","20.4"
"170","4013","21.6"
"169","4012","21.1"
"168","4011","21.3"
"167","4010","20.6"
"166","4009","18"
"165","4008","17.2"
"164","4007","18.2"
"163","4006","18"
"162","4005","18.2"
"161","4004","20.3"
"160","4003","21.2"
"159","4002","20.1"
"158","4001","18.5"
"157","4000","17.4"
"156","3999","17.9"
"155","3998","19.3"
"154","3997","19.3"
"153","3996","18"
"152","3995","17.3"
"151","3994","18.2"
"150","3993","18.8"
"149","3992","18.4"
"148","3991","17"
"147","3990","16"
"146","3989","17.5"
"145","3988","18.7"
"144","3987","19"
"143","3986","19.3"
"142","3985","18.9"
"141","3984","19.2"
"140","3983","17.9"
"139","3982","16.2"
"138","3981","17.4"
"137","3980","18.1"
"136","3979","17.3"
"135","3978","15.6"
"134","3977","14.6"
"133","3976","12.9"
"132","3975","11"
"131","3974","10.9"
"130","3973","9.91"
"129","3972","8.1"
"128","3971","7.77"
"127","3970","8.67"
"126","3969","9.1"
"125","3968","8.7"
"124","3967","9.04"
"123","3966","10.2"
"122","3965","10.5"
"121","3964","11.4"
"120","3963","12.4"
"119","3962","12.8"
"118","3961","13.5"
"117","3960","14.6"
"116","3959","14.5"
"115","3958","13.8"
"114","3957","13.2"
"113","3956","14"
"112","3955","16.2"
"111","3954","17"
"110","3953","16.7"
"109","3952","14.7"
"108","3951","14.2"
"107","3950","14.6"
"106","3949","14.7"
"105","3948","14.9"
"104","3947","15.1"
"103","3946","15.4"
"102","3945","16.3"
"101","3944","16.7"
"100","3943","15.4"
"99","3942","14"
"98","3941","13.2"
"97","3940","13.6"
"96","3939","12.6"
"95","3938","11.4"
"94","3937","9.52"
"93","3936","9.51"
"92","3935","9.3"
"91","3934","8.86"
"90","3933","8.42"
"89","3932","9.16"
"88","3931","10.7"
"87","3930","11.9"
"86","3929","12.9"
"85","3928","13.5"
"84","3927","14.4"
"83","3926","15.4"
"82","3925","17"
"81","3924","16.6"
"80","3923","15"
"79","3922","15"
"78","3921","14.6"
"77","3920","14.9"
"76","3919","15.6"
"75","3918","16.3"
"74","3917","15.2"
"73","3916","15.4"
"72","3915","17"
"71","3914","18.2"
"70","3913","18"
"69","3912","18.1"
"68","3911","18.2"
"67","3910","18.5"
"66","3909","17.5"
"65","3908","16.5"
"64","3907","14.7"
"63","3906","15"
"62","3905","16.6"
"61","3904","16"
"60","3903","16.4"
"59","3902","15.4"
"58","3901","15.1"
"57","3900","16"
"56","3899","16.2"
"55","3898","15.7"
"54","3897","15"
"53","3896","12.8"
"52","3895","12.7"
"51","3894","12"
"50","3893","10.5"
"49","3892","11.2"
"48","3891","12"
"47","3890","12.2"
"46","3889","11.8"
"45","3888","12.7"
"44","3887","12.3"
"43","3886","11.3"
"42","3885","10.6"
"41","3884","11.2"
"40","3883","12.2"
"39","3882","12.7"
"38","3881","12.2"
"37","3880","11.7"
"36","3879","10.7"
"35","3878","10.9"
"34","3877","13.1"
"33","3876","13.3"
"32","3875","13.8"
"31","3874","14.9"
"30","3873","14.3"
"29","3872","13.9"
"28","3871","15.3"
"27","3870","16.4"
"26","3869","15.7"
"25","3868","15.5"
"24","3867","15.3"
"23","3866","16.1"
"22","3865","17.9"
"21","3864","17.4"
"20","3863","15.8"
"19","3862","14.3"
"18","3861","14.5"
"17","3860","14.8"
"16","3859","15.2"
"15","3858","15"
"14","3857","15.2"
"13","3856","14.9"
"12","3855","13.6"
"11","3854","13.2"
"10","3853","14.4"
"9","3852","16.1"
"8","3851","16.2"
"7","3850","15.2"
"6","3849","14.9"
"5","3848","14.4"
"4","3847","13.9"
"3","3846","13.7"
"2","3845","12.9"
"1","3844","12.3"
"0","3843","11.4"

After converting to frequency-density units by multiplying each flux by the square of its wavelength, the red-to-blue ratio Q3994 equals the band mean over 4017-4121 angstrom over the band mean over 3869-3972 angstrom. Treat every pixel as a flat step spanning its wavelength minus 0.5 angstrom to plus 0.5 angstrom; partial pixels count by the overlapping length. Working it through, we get 1.44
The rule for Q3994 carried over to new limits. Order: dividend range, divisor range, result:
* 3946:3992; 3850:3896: 1.09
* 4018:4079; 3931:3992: 1.45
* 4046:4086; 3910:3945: 1.43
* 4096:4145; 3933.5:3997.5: 1.33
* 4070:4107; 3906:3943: 1.30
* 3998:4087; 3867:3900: 1.58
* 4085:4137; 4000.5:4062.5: 0.92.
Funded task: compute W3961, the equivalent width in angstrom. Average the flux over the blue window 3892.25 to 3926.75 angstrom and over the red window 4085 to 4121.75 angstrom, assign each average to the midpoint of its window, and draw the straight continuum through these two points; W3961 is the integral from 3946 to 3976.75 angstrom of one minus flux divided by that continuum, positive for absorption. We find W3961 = 6.5 angstrom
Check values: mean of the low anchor 15.6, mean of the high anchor 16.9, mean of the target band 12.6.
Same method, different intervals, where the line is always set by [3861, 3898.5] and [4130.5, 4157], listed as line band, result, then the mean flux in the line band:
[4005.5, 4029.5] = -4.49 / 19.4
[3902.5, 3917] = -2.80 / 16.8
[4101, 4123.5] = 1.85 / 16.8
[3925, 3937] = 2.54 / 11.4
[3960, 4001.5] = 1.78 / 14.9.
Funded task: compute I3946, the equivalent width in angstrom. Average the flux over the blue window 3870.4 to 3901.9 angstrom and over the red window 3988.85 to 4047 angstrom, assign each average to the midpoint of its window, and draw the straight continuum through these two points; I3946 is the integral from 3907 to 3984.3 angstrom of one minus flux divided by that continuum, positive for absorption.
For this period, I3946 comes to 8.3 angstrom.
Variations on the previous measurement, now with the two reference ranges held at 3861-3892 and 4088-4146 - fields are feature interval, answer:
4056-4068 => -1.4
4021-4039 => -3.8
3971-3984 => 1.0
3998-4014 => -3.6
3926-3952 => 3.1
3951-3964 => 0.5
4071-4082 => -0.5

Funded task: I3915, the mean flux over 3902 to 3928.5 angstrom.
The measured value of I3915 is 16.1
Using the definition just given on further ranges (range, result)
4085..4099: 17.4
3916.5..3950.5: 13.6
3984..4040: 19.1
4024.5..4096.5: 18.8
